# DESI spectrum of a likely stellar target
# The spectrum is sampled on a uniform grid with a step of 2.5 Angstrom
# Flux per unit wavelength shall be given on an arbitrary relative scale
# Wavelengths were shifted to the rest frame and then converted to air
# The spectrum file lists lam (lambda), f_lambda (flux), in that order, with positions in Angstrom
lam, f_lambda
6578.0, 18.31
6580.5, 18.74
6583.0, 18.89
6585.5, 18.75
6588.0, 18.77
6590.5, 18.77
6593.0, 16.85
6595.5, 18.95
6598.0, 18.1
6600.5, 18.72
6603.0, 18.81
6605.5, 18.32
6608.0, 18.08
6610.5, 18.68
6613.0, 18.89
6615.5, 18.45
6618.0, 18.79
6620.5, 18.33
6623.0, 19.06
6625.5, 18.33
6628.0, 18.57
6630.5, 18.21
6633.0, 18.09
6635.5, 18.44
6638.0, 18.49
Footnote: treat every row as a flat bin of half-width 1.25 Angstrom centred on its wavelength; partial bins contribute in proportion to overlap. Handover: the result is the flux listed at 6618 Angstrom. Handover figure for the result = 18.79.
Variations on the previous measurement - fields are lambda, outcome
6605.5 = 18.32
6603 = 18.81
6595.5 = 18.95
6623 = 19.06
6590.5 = 18.77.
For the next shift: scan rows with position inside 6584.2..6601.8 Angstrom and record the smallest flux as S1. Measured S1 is 16.85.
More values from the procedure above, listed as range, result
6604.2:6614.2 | 18.08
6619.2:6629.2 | 18.33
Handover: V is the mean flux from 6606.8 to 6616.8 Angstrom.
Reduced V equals 18.5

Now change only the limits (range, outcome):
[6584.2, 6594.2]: 18.3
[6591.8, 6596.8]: 17.9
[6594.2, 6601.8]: 18.6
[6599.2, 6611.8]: 18.5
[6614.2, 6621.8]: 18.5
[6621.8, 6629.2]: 18.7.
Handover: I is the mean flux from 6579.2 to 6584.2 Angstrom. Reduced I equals 18.8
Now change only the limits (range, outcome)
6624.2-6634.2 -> 18.3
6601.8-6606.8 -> 18.6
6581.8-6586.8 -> 18.8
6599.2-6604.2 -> 18.8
